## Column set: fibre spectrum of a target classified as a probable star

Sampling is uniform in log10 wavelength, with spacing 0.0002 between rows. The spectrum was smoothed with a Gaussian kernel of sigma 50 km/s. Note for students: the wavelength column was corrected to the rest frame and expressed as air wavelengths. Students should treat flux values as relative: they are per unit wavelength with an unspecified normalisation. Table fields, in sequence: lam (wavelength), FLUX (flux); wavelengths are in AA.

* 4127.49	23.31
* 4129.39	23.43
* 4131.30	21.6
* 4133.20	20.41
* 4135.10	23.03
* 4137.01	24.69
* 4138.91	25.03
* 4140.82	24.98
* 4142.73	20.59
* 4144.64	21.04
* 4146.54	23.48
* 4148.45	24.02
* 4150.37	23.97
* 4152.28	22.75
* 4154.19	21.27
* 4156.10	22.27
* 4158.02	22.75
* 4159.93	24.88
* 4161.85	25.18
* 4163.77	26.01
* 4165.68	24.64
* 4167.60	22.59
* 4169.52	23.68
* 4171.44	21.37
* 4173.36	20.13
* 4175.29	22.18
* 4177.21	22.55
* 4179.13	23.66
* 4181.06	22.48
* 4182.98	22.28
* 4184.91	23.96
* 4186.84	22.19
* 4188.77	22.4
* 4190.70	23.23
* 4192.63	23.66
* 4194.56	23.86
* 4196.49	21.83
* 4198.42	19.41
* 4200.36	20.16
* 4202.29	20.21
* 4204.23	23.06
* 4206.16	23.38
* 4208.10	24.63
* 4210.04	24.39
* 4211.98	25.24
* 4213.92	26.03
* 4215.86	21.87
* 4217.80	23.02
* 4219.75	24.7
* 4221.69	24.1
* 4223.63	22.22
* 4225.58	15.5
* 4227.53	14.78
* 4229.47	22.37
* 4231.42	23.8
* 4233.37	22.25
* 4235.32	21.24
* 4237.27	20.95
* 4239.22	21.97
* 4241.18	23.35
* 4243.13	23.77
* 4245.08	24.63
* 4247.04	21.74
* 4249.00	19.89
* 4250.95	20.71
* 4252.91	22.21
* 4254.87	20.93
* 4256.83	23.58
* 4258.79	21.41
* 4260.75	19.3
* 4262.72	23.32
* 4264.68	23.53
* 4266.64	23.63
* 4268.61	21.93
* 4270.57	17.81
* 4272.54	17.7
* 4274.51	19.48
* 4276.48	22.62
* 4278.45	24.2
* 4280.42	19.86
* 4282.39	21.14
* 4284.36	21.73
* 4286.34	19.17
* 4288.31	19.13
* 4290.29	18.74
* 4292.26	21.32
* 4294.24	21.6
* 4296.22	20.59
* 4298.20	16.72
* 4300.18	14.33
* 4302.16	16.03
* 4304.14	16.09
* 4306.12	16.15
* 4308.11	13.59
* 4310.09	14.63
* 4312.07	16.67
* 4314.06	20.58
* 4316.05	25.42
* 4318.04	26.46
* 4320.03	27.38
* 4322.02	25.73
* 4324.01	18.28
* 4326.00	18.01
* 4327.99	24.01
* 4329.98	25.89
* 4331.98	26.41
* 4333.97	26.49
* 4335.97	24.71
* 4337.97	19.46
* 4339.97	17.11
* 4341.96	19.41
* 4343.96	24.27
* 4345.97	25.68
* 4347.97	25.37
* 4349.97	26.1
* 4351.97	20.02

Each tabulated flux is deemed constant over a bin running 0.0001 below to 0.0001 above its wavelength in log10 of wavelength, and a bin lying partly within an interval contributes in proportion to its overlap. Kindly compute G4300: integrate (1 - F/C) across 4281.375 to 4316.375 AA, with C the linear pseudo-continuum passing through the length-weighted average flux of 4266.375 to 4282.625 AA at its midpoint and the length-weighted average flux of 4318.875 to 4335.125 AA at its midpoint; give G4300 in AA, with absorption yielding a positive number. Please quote 6.1 AA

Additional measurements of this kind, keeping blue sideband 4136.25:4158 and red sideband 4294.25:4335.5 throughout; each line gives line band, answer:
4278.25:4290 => 0.3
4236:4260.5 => -0.5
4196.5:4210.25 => 0.1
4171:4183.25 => 0.3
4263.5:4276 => 0.3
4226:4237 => 0.6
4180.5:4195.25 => -0.4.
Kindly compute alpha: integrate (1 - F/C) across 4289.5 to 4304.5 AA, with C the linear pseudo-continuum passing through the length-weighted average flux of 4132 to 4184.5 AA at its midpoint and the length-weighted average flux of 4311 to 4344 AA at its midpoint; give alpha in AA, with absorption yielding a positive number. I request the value 3.0 AA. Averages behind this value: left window 23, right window 22.7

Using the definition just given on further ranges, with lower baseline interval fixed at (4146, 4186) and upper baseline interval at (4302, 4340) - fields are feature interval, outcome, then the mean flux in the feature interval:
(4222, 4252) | 1.2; 21.3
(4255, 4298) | 1.5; 21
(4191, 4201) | 0.4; 21.9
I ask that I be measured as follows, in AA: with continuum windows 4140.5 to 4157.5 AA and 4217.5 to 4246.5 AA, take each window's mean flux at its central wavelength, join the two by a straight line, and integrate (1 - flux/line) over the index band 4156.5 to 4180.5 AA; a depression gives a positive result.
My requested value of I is -0.9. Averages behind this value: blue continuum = 22.6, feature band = 23.3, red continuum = 21.9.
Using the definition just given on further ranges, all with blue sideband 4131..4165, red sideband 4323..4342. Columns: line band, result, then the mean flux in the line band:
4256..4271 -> 0.4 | 21.9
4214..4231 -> 1.0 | 21.4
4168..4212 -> 0.9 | 22.5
